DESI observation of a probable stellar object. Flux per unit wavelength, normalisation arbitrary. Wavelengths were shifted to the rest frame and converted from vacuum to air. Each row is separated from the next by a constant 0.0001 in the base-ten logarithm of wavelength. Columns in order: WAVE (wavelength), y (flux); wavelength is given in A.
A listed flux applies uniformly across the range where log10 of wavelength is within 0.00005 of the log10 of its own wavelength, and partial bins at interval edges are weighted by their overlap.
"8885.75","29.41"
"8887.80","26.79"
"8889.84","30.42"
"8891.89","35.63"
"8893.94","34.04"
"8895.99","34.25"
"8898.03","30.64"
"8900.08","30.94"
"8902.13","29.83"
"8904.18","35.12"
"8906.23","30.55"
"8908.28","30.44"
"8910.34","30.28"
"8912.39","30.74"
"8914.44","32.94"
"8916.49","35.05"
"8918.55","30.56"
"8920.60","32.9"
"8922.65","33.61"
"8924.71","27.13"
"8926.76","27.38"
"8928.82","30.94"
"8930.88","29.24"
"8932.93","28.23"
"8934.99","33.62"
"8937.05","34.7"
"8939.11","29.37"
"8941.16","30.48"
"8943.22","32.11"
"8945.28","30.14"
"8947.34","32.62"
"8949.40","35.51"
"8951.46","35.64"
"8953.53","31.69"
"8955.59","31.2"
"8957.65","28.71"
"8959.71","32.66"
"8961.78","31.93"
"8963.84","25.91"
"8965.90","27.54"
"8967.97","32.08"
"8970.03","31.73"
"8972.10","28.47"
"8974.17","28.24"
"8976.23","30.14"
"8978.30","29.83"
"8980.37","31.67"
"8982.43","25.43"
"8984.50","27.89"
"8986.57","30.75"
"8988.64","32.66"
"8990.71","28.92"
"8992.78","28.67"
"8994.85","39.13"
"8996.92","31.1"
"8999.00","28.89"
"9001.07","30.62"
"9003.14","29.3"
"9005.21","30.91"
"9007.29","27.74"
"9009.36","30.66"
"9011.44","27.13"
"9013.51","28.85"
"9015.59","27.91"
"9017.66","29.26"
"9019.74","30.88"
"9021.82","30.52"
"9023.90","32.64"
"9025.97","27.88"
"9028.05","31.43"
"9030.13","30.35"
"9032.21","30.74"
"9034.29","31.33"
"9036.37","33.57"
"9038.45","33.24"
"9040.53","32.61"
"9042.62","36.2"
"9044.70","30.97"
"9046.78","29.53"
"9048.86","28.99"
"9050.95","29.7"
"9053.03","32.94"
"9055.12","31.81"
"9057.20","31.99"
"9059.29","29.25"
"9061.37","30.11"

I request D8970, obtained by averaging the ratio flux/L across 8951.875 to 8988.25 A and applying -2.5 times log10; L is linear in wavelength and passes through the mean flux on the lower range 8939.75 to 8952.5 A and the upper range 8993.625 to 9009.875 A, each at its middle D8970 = 0.072 mag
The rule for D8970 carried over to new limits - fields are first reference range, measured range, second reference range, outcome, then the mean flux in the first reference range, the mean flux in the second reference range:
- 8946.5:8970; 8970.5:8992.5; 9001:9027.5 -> 0.044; 31.4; 29.6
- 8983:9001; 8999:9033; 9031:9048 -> 0.062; 30.8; 32.2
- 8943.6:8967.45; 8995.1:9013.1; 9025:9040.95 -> 0.049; 31.3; 31.4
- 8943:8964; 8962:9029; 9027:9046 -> 0.077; 31.9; 32.2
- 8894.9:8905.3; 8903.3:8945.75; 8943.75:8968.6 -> 0.020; 32.2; 31.3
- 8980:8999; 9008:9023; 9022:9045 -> 0.073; 30.6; 31.9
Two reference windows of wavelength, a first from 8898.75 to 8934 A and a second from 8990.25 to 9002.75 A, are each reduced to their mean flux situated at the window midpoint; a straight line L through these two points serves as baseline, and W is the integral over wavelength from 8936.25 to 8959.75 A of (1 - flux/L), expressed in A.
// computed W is -0.7 A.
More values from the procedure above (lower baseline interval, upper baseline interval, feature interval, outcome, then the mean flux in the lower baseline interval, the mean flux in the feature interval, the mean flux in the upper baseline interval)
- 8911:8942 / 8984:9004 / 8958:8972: 0.40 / 31.1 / 30.1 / 30.9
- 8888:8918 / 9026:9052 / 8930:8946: 0.43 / 32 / 31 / 31.4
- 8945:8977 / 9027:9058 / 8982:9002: 0.42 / 30.9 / 30.5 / 31.7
